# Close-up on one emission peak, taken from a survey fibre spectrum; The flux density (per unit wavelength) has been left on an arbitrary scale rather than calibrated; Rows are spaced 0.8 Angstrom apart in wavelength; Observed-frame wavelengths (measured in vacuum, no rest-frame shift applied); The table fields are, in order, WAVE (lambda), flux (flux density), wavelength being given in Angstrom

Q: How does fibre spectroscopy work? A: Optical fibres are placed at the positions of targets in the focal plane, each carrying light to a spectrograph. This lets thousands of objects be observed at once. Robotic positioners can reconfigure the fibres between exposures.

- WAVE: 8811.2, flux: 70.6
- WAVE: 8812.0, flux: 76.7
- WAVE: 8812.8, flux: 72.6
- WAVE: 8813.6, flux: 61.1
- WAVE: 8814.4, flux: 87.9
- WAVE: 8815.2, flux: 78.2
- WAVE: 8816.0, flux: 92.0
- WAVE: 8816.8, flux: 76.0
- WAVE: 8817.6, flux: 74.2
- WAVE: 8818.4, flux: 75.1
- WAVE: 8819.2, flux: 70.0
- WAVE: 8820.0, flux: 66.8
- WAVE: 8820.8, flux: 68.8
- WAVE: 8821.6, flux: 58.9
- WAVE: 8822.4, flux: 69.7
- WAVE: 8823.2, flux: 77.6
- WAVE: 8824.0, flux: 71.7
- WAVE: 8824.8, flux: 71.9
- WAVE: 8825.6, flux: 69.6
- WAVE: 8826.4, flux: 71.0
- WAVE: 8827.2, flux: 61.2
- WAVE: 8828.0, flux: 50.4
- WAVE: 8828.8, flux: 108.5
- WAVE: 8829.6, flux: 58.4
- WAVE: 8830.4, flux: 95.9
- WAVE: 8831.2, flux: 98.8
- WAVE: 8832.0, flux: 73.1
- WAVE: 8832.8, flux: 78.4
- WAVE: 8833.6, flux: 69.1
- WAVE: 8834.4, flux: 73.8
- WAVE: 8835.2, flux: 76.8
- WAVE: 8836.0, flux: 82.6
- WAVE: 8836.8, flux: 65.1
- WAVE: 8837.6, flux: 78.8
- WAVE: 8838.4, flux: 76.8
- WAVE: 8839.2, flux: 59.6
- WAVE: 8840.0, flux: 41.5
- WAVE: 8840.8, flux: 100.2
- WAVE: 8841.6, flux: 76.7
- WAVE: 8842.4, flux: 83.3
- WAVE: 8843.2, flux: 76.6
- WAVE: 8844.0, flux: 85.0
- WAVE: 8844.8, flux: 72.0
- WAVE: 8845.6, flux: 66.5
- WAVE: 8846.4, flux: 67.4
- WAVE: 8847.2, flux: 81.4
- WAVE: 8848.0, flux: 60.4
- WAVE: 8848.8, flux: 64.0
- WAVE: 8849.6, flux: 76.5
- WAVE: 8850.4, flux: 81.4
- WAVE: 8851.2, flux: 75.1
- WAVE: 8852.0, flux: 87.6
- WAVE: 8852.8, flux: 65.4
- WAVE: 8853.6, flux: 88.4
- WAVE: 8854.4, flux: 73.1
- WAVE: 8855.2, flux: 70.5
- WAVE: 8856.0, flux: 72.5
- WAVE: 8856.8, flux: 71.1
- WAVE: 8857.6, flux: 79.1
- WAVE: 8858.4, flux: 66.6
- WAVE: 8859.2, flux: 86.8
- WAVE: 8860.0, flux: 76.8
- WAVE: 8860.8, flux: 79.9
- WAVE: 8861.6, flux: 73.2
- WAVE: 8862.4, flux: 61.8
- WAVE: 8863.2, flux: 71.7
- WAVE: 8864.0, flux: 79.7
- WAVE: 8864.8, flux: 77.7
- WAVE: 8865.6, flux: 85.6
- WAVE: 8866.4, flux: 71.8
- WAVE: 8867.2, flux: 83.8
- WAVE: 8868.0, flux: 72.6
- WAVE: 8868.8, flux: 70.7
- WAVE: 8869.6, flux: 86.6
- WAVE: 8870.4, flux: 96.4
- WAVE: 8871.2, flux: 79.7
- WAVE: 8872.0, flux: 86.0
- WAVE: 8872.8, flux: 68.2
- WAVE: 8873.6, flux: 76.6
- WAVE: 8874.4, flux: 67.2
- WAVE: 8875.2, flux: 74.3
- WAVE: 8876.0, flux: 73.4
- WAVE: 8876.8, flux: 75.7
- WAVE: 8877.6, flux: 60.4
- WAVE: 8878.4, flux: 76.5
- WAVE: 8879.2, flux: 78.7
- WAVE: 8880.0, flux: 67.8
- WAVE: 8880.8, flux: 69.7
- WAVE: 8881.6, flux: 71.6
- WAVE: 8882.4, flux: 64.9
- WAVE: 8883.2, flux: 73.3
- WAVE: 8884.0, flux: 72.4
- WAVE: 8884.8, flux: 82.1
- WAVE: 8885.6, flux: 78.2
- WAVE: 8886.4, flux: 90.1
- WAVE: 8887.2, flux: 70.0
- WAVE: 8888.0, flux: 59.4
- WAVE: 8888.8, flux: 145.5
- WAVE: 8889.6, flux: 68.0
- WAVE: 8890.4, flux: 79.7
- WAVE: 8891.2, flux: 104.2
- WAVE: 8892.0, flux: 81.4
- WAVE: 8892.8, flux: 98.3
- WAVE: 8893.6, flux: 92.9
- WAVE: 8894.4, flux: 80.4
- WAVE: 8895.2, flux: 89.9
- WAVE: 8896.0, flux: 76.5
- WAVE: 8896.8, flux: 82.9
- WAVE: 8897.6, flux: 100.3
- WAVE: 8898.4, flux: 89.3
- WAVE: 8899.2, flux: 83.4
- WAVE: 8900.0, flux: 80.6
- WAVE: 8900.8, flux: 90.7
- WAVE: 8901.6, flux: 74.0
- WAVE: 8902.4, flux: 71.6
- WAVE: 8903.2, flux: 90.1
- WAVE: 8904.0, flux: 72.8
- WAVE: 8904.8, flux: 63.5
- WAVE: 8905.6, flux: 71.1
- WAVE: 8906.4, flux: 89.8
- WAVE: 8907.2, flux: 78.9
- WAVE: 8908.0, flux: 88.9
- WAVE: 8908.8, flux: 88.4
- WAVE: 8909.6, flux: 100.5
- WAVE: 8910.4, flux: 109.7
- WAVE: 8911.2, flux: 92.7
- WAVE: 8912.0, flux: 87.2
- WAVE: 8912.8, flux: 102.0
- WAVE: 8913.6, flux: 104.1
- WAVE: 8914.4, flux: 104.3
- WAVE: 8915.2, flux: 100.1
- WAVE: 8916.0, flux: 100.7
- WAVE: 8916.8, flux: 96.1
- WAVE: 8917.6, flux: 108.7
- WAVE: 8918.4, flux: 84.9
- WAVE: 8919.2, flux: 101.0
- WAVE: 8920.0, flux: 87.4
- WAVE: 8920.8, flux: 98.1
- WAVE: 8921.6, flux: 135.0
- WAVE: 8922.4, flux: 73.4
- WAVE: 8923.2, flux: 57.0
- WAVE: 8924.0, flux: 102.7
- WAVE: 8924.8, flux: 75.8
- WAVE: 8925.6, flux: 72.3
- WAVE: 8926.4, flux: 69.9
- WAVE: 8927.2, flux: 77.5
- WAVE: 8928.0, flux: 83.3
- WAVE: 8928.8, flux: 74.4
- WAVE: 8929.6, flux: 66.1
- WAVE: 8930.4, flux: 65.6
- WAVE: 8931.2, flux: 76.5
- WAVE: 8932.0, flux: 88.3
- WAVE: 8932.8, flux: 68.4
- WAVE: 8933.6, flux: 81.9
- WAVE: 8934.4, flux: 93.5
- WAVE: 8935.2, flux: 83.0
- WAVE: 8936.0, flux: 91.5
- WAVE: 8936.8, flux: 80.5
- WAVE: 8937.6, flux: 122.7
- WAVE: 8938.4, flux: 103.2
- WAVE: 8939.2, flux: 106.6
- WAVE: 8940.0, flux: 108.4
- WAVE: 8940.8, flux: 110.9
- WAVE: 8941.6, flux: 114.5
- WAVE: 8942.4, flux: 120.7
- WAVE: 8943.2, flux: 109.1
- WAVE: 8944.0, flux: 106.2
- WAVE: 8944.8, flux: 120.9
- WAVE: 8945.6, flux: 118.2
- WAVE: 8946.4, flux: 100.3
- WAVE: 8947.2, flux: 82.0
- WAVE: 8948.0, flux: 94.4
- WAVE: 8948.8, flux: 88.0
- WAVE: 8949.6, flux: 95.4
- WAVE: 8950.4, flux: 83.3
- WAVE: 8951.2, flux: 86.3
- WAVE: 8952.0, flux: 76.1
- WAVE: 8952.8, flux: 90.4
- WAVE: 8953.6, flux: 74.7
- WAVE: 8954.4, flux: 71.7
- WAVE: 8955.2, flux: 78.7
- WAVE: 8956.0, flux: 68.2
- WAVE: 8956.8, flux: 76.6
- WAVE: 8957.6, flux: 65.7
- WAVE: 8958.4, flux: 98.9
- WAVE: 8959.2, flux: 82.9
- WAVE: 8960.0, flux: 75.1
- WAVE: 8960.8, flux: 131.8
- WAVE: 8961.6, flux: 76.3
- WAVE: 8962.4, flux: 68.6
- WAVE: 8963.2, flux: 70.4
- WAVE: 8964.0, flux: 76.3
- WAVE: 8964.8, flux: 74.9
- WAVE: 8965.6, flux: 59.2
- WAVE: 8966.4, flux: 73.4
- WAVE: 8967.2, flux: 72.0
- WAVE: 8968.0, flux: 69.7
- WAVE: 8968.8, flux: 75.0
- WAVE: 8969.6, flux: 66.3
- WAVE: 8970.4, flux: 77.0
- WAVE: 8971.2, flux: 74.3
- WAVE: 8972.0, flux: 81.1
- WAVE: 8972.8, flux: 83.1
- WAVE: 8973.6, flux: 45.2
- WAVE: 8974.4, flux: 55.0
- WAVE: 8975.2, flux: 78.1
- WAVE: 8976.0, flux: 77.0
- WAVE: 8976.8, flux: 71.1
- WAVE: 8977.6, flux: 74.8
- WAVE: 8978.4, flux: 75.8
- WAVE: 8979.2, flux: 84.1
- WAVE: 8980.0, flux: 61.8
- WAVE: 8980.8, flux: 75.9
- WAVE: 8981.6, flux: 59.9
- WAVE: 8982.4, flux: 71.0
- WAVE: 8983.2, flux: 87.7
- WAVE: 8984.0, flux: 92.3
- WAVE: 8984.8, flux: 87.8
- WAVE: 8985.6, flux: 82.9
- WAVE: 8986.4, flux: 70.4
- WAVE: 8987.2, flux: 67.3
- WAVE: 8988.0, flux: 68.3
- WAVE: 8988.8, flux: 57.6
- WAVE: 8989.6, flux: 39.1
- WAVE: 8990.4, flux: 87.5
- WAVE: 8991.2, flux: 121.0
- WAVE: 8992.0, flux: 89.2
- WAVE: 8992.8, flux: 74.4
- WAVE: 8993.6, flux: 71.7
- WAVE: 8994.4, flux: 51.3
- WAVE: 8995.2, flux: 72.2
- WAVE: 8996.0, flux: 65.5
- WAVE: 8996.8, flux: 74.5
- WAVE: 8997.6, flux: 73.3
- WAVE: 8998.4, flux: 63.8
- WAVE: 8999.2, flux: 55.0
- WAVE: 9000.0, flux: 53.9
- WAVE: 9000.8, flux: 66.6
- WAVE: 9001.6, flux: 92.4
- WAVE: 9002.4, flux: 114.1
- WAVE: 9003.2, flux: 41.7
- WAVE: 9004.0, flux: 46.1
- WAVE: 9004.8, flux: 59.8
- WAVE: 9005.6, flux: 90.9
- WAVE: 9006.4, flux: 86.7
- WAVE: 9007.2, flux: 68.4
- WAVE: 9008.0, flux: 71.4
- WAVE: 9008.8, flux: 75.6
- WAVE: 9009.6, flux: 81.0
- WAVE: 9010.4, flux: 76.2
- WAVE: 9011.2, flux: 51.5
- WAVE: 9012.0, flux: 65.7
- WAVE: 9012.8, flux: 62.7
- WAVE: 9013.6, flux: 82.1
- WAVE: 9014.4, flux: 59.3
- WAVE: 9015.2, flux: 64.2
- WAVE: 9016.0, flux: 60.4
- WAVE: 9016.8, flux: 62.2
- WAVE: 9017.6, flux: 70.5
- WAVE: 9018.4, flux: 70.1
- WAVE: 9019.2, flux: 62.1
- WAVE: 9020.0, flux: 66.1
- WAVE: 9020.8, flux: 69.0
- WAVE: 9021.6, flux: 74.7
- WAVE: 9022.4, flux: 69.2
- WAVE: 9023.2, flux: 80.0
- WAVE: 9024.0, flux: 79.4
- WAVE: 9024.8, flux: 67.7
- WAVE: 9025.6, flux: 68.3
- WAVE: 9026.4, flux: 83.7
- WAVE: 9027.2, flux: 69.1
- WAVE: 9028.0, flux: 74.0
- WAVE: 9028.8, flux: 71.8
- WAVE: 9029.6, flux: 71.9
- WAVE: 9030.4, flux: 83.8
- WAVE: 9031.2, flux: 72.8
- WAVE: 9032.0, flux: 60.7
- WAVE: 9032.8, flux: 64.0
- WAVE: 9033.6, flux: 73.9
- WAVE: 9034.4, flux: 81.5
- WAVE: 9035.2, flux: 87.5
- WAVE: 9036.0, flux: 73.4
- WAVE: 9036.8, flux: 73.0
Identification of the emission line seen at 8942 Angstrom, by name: [N II] 6583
